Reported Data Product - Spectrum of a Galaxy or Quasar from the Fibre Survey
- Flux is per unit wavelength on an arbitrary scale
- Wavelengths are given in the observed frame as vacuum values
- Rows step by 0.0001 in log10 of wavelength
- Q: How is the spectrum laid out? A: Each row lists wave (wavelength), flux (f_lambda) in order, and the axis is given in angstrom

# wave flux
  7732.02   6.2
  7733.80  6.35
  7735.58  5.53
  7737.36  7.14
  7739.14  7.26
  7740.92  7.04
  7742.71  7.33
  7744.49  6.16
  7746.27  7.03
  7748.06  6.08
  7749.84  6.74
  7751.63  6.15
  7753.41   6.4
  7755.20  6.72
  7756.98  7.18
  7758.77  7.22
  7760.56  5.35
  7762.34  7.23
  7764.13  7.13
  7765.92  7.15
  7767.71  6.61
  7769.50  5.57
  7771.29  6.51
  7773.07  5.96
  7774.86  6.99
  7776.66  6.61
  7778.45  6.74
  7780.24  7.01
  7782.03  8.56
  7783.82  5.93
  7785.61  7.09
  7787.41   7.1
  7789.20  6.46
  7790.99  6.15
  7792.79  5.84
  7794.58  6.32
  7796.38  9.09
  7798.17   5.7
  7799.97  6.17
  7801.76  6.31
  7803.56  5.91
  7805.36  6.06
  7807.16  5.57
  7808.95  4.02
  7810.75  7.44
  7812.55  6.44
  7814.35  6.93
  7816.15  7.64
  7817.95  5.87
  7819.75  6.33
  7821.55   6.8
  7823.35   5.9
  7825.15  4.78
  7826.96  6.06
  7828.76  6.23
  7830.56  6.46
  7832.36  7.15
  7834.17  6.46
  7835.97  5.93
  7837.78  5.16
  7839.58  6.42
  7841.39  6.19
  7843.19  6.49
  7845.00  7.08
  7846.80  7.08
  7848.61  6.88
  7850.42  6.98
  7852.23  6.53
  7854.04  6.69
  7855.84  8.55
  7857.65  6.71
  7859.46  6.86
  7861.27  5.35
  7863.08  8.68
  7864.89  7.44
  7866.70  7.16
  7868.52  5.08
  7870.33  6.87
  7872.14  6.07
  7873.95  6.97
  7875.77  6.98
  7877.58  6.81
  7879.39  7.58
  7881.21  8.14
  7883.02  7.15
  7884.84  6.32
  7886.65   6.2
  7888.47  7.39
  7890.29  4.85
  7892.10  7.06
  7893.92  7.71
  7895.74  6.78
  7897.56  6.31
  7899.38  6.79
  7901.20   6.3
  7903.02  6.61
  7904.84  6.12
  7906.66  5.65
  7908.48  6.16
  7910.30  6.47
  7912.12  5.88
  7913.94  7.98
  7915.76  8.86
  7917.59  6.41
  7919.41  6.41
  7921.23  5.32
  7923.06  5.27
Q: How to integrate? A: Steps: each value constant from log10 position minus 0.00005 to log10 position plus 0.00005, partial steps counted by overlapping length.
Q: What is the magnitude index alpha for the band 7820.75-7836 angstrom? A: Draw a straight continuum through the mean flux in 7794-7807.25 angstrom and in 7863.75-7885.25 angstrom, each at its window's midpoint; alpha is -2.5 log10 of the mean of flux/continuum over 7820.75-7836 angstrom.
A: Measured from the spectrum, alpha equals 0.069 mag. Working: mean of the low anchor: 6.44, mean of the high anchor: 6.91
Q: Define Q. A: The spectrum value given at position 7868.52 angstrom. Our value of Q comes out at 5.08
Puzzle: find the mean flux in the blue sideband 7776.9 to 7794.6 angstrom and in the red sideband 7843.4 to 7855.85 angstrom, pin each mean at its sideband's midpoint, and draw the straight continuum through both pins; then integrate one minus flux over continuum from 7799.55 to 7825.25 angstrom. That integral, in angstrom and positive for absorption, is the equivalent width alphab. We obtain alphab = 2.4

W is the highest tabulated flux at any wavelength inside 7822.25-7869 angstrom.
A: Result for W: 8.68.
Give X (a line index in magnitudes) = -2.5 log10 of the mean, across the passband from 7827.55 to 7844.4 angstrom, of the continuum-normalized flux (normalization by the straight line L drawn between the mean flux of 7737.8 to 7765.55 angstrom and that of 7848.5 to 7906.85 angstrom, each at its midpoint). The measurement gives 0.08 mag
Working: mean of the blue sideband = 6.75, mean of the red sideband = 6.79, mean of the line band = 6.29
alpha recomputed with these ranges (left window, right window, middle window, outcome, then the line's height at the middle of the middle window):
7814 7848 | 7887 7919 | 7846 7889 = -0.07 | 6.51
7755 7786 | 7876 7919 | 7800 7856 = 0.06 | 6.76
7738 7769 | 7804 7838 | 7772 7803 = -0.04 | 6.46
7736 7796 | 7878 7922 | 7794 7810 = 0.10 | 6.7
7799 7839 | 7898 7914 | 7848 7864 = -0.13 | 6.25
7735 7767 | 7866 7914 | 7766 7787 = 0.00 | 6.7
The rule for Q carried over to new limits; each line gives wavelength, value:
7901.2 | 6.3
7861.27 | 5.35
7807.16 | 5.57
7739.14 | 7.26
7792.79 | 5.84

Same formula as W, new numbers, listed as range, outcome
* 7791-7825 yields 9.09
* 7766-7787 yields 8.56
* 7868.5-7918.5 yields 8.86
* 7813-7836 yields 7.64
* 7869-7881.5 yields 8.14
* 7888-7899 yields 7.71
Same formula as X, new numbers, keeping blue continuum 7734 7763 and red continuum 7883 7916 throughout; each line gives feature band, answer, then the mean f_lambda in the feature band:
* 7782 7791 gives -0.025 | 6.8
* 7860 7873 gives -0.009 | 6.67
